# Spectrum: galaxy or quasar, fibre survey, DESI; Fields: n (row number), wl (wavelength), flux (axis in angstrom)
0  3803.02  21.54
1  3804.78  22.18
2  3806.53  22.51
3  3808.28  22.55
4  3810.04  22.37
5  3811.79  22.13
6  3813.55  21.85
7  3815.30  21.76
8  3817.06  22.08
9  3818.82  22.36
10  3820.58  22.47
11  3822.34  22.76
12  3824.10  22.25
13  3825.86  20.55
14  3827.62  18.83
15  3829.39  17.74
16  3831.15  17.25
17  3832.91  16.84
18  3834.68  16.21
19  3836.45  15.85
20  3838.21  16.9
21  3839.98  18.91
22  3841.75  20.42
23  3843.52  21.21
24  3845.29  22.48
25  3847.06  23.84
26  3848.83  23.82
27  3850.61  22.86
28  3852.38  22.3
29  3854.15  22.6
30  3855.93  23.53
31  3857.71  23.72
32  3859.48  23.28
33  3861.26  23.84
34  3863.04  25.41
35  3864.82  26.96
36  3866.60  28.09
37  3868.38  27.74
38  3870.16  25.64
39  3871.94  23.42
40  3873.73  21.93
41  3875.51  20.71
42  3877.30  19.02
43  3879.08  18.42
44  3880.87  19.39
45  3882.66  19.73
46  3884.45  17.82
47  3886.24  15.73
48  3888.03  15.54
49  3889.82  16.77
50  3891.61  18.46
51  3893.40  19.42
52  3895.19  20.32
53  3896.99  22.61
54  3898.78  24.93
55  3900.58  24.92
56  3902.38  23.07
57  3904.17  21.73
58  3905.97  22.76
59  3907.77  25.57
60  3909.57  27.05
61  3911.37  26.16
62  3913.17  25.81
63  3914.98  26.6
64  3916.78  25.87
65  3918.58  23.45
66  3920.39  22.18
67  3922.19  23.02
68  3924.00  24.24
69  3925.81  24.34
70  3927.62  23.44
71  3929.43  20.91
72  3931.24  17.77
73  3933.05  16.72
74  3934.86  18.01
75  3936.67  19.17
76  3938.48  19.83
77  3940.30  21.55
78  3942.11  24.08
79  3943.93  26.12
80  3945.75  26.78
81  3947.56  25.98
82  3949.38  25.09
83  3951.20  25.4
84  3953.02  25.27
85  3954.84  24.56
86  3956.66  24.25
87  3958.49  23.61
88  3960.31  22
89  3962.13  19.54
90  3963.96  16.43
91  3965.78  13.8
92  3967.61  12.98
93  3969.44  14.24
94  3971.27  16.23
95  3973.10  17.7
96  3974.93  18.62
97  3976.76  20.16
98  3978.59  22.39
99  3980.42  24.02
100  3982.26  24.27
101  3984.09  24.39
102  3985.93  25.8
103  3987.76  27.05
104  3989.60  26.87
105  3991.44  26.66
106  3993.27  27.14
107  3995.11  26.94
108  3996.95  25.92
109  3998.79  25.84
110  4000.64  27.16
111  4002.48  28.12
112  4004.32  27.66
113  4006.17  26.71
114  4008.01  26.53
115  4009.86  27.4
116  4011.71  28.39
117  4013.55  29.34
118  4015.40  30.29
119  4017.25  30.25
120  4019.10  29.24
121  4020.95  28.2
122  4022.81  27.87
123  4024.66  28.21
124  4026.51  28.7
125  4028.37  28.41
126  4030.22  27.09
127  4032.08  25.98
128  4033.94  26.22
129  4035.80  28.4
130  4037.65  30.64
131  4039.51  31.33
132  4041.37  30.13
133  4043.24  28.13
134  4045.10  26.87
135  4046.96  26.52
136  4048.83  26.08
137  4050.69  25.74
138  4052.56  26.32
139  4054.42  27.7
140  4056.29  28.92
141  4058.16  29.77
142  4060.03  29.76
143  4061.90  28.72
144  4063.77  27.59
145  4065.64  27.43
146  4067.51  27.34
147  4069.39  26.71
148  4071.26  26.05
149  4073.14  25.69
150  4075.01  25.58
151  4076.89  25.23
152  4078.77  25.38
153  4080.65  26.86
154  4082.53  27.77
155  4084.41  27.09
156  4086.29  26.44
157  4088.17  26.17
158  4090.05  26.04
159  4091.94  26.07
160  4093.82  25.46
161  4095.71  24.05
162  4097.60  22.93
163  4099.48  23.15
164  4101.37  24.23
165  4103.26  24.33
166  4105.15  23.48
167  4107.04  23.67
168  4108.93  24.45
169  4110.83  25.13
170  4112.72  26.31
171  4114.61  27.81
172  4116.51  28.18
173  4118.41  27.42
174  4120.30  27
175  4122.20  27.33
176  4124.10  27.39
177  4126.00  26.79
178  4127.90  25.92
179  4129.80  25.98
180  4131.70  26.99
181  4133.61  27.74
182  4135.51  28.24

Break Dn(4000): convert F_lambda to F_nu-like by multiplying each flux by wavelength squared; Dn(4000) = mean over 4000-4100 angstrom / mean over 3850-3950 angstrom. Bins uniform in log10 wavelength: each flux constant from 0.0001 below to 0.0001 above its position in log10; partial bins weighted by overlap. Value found 1.31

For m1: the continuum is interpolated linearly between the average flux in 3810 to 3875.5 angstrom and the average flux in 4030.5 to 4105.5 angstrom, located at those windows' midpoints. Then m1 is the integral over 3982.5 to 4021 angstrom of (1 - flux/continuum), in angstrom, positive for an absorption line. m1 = -3.1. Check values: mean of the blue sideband 21.9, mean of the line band 27.4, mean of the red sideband 26.7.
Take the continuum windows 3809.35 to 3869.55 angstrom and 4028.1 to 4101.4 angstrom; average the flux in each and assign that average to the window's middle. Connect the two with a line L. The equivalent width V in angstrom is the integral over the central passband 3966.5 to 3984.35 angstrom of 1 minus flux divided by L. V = 4.1 angstrom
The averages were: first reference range 21.8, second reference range 26.9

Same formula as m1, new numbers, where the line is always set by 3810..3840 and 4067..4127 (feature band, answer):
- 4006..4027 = -3.8 angstrom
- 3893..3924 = -3.1 angstrom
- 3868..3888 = 0.6 angstrom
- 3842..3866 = -3.4 angstrom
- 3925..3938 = 1.3 angstrom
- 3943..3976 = 2.6 angstrom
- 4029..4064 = -4.6 angstrom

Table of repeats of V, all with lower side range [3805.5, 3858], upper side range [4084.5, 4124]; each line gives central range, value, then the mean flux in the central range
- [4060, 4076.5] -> -1.4 angstrom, 27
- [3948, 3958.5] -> -0.8 angstrom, 24.8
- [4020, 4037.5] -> -2.5 angstrom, 27.8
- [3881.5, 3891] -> 2.0 angstrom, 17.2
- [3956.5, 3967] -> 1.7 angstrom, 19.4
